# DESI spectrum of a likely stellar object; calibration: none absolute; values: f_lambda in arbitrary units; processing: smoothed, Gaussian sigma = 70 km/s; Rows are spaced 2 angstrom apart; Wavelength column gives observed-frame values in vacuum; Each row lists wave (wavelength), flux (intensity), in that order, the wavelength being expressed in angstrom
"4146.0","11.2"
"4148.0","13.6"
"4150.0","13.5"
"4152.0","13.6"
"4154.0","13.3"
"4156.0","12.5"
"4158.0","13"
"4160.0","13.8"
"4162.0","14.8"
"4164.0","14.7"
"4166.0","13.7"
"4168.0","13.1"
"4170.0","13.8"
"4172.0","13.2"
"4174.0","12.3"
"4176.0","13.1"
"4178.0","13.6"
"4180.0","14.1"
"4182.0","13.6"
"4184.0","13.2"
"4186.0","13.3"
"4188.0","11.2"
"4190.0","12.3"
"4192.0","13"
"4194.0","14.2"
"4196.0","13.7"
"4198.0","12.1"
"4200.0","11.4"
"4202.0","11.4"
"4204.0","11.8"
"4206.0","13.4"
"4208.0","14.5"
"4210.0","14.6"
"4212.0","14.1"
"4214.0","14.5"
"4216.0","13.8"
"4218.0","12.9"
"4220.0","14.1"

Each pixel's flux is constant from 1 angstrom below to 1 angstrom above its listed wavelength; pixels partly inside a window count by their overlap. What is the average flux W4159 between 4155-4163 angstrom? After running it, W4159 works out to 13.5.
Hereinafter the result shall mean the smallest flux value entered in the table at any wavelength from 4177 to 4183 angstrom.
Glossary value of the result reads 13.6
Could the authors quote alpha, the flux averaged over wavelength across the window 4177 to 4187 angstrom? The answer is 13.6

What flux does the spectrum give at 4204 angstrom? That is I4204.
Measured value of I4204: 11.8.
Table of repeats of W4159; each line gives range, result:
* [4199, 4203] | 11.4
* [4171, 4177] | 12.9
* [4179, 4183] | 13.8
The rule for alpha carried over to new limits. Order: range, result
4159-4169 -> 14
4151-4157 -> 13.1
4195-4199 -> 12.9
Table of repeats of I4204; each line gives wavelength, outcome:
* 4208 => 14.5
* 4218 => 12.9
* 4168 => 13.1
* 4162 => 14.8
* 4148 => 13.6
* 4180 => 14.1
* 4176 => 13.1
